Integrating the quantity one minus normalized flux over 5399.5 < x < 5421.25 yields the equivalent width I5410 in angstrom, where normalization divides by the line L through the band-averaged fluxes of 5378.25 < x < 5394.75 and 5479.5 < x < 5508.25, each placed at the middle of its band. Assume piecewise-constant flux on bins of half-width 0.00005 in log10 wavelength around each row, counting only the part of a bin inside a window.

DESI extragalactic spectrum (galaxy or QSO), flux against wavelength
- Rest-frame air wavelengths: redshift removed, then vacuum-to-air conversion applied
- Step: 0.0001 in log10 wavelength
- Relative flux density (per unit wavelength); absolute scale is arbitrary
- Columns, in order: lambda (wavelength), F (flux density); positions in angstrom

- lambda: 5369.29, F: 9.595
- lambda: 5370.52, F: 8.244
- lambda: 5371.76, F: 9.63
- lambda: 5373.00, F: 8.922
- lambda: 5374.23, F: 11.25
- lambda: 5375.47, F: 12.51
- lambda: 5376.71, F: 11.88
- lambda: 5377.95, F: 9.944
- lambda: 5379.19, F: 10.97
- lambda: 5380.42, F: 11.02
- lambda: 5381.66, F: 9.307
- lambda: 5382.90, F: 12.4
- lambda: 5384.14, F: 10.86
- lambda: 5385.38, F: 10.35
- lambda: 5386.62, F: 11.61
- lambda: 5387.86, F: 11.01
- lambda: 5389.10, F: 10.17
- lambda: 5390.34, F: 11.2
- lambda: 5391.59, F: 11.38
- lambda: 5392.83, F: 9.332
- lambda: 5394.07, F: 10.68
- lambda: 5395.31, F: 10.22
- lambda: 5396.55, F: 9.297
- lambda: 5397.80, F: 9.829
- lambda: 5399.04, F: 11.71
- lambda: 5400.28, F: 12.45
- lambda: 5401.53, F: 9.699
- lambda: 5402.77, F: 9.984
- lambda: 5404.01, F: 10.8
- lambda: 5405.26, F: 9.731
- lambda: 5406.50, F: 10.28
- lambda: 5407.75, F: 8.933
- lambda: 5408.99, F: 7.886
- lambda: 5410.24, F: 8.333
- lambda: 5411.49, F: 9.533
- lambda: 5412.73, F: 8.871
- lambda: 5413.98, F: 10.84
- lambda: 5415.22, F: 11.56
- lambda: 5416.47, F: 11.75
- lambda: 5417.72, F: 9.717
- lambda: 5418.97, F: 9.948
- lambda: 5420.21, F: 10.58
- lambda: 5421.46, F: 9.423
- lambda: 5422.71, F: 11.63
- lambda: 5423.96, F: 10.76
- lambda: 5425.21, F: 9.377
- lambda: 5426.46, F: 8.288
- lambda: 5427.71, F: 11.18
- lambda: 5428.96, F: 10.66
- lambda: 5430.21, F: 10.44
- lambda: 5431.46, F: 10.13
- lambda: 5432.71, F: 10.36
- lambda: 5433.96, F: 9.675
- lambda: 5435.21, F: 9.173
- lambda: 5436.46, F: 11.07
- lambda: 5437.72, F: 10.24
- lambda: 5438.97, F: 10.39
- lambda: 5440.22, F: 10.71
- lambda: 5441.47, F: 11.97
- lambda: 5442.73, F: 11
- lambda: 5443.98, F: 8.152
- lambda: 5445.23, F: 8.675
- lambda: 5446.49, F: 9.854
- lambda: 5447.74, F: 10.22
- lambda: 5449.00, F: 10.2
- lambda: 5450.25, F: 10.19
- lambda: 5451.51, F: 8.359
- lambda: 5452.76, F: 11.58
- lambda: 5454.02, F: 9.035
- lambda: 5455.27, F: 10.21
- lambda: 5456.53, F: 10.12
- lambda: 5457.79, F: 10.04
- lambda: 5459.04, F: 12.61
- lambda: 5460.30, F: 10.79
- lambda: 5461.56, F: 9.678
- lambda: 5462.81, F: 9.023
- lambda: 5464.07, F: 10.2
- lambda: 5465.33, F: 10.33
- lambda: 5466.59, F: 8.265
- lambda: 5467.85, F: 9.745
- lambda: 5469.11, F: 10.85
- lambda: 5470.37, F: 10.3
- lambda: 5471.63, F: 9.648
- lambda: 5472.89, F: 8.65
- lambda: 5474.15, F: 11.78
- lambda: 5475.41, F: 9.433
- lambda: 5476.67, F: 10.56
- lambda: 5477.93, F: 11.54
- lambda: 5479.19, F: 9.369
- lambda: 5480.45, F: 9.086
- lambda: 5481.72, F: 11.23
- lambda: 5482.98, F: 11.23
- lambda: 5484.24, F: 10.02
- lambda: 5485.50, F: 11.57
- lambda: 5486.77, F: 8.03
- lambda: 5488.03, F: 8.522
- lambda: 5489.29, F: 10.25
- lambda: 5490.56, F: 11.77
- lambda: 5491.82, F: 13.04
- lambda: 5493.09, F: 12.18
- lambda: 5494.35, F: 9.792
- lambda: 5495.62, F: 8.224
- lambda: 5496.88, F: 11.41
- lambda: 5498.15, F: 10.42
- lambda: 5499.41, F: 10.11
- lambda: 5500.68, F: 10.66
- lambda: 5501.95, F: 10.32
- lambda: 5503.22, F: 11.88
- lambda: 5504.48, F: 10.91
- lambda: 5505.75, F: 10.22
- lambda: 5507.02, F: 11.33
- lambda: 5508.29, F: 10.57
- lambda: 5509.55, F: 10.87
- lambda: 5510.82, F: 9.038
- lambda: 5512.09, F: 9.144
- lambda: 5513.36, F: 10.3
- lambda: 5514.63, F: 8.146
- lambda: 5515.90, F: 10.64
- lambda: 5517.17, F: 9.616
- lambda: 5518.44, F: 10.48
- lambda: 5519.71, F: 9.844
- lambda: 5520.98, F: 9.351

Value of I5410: 1.4 angstrom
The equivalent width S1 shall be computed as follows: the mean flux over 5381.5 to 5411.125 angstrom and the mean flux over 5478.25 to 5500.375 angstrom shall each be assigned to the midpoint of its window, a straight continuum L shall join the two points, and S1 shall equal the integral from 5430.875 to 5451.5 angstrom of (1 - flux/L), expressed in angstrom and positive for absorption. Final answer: 0.56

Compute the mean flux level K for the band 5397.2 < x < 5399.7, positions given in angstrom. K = 10.8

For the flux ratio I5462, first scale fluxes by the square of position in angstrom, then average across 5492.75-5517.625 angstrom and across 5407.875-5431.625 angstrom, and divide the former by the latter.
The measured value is 1.1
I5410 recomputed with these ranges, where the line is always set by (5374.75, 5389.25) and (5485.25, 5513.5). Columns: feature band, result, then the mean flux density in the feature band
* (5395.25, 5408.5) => 0.8 angstrom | 10.2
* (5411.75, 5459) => 2.5 angstrom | 10.2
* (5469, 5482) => 0.5 angstrom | 10.2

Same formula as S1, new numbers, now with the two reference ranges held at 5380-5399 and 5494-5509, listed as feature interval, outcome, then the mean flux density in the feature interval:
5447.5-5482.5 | 1.4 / 10.1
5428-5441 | 0.3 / 10.3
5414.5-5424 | -0.1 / 10.7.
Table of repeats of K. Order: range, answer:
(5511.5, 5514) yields 9.73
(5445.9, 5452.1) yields 9.77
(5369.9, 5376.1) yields 10.1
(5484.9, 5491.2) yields 10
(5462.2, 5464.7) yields 9.6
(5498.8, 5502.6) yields 10.3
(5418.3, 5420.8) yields 10.3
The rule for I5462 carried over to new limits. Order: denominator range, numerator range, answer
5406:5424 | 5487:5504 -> 1.09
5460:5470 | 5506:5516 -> 1.03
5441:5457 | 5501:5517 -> 1.06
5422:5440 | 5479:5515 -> 1.04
